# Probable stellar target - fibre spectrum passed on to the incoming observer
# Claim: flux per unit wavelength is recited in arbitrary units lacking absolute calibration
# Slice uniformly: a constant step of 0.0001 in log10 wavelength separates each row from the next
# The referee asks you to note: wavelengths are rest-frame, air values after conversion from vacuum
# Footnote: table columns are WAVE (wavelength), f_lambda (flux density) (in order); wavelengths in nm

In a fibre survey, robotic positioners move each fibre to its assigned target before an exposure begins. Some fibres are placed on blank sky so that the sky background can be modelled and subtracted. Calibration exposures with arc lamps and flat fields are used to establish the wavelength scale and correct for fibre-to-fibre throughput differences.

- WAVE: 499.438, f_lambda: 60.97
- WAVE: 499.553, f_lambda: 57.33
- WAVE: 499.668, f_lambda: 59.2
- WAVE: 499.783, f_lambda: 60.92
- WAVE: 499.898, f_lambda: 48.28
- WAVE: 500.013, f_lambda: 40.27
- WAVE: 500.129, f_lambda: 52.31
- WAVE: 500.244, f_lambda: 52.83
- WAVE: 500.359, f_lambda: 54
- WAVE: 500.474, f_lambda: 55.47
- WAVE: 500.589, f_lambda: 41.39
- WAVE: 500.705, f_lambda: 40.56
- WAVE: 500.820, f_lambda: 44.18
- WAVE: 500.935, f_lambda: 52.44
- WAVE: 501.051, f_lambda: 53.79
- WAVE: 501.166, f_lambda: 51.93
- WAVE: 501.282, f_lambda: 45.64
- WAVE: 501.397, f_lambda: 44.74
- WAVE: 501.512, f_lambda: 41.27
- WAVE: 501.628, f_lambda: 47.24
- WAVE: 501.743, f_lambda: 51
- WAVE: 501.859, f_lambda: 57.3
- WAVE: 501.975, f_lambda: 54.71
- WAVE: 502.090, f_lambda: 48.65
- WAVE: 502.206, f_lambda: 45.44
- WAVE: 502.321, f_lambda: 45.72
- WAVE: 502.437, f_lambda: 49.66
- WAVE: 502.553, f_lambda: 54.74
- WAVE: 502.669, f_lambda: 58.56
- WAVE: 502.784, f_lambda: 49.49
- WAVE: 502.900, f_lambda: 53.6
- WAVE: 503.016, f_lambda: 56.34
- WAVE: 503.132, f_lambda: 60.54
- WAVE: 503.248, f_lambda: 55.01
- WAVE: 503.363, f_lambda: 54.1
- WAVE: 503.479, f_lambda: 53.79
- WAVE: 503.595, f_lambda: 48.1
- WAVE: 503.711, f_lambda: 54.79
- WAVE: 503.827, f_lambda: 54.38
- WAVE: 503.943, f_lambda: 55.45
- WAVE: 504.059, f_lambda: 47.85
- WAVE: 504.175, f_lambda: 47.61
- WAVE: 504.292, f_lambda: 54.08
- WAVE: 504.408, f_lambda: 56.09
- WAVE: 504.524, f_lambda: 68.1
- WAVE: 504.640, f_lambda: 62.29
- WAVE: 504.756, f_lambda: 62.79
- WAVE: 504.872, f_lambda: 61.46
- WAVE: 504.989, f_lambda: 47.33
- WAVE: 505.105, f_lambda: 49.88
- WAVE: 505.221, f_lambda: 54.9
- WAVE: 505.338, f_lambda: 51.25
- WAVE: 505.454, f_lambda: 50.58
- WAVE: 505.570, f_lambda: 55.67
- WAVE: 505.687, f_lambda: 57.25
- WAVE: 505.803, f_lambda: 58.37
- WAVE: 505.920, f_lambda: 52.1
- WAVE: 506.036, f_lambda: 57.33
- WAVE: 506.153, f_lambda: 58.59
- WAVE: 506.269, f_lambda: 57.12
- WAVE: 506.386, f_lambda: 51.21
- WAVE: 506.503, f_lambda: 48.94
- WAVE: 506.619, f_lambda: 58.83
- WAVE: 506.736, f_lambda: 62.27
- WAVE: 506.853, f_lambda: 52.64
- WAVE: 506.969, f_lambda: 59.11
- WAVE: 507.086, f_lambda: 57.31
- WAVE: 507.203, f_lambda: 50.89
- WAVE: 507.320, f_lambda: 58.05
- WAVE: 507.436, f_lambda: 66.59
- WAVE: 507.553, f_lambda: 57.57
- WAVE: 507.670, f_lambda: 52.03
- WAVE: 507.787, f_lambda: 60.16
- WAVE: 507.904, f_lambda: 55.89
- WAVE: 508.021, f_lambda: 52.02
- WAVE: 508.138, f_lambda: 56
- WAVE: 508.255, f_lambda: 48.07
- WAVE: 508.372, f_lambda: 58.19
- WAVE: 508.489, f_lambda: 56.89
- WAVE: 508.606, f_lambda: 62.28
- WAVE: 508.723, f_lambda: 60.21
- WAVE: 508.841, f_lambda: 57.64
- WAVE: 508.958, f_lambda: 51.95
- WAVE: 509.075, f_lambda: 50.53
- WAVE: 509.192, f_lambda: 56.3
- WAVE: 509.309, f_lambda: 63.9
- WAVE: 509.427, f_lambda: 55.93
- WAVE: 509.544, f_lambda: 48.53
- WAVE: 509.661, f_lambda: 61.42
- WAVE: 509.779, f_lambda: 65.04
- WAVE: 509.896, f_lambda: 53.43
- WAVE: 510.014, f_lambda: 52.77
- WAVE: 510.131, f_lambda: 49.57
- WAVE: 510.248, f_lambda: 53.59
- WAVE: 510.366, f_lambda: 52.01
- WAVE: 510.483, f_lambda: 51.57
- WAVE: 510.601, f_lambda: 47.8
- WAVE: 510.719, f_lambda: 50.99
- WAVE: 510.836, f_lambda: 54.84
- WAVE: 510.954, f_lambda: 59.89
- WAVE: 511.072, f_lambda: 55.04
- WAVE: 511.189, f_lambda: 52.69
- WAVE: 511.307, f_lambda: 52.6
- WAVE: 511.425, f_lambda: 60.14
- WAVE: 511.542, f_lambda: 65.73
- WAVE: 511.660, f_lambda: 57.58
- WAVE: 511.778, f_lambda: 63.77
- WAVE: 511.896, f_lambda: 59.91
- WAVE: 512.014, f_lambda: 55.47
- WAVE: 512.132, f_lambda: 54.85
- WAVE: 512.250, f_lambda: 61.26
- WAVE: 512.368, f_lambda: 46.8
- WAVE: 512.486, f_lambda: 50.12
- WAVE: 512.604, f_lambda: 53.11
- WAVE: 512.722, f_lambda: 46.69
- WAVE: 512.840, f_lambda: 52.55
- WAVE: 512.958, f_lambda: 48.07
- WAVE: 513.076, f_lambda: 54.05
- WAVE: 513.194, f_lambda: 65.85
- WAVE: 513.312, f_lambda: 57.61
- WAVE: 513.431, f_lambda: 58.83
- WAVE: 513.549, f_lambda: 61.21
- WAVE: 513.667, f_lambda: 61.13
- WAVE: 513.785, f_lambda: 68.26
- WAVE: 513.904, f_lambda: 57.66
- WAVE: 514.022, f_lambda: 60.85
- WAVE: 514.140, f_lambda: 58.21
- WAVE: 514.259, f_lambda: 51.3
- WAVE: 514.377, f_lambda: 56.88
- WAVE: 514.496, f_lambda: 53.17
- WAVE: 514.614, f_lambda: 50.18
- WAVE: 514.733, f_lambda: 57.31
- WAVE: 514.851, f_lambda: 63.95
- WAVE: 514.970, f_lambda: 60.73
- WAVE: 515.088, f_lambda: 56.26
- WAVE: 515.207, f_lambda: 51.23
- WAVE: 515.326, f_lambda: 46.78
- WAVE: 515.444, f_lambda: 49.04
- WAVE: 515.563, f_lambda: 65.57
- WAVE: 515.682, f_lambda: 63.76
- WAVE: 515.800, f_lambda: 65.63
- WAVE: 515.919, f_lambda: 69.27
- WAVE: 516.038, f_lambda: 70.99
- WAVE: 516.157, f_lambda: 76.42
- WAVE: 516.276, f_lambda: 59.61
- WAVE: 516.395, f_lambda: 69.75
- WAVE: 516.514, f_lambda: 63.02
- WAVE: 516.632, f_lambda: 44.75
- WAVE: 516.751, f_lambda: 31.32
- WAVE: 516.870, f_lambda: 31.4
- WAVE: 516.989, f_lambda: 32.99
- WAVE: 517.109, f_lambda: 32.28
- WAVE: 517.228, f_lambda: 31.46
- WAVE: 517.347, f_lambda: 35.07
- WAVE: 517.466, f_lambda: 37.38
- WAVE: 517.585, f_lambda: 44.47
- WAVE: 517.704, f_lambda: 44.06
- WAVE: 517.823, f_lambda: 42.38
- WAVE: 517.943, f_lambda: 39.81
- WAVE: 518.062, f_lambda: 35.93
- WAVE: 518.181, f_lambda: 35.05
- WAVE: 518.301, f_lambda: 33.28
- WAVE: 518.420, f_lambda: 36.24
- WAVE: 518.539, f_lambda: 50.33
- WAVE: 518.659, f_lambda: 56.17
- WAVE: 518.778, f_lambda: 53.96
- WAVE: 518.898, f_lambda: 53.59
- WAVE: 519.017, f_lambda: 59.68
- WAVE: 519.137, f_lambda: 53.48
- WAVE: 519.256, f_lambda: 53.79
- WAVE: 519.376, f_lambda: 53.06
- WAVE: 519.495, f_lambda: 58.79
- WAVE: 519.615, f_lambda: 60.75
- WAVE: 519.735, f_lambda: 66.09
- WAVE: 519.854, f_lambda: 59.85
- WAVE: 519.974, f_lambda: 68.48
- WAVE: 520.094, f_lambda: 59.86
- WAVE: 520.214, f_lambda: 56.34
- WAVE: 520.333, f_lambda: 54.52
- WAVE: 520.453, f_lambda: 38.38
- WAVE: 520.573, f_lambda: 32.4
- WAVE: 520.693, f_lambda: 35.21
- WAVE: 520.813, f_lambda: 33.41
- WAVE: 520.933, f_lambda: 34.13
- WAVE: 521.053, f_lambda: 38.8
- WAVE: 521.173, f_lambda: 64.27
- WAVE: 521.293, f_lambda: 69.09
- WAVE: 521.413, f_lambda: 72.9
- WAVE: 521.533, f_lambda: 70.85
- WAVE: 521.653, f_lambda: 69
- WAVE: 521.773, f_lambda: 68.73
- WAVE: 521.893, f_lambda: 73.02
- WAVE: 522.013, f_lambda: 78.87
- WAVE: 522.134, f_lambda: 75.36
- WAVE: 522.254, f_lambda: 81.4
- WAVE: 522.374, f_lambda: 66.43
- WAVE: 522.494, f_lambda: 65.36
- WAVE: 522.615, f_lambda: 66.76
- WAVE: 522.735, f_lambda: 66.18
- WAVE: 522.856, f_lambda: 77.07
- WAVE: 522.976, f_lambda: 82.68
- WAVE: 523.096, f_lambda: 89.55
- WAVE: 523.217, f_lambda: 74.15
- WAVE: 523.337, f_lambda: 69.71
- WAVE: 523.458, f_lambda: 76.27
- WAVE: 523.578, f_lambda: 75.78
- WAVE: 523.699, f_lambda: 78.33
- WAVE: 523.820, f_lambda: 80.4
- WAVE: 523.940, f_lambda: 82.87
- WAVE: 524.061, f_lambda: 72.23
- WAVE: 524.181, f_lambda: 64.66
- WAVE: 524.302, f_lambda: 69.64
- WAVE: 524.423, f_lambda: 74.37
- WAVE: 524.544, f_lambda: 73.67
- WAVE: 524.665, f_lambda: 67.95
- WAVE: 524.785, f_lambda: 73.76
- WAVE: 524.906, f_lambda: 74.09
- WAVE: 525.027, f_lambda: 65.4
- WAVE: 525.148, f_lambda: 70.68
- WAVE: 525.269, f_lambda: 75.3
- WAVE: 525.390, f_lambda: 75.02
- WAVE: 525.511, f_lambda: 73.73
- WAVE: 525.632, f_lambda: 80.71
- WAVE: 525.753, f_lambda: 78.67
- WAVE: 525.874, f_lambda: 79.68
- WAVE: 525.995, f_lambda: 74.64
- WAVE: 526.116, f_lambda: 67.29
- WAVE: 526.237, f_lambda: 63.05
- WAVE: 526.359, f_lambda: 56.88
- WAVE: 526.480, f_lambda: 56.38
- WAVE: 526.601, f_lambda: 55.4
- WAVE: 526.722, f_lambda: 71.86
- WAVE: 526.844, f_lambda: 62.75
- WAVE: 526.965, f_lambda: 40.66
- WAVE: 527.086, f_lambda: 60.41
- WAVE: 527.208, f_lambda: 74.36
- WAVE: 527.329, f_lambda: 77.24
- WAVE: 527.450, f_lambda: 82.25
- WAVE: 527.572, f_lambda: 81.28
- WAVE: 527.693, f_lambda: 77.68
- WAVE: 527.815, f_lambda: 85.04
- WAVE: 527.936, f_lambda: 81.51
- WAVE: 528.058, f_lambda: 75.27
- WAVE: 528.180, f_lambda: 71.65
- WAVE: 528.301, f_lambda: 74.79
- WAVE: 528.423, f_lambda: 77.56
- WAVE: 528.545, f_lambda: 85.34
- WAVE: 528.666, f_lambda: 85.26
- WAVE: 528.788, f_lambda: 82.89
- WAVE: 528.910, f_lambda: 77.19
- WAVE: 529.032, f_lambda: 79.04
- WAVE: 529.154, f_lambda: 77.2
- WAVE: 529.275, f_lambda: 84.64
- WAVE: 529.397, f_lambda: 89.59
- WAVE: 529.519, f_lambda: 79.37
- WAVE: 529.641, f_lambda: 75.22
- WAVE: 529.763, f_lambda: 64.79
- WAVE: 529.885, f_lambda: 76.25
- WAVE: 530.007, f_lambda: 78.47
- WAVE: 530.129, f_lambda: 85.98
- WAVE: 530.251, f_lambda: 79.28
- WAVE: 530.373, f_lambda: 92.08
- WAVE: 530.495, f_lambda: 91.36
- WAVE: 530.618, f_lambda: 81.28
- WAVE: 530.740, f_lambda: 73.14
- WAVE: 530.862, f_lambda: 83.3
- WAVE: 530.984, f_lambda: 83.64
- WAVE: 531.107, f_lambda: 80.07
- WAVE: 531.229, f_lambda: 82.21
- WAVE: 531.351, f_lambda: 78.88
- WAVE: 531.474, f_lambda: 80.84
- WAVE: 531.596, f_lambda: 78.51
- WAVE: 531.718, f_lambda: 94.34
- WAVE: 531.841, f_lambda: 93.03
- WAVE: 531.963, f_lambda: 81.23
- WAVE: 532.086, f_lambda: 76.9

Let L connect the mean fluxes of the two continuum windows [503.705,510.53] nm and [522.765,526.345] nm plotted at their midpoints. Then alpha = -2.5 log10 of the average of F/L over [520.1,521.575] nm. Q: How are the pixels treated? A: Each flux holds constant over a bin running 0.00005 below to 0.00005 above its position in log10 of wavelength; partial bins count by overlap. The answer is 0.37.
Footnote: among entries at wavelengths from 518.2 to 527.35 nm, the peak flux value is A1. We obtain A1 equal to 89.55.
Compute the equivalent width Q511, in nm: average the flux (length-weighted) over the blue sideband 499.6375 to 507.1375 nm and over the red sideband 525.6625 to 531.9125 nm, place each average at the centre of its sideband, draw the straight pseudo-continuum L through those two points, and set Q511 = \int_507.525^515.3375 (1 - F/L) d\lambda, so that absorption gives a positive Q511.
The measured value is 0.59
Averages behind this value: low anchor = 53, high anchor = 76.9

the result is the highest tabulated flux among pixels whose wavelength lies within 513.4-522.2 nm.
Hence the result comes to 78.87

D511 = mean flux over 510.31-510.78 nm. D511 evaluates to 50.6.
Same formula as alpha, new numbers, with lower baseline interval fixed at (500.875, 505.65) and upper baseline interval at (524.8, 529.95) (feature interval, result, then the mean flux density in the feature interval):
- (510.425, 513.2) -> 0.103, 54.8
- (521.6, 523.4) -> -0.062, 73.6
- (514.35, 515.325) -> 0.134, 55.6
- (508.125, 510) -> 0.026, 56.6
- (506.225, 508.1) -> 0.000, 56.3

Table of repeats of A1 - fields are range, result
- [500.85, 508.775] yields 68.1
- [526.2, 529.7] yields 89.59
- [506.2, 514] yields 68.26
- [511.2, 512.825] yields 65.73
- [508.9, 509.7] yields 63.9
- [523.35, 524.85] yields 82.87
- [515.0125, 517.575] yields 76.42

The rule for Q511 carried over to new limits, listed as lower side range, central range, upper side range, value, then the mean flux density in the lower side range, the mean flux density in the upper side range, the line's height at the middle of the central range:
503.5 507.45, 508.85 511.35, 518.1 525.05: 0.14 nm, 55.4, 62.8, 57.5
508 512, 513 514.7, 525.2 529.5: 0.05 nm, 55.9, 74.1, 59.9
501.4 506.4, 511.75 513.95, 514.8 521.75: -0.17 nm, 53.7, 51.7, 52.5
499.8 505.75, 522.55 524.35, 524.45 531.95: -0.08 nm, 52.1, 76.3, 71.8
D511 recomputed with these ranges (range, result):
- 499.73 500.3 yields 50.8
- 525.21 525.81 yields 76.7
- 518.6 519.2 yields 55.4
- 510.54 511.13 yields 53.6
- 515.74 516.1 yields 68.7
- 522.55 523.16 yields 76.3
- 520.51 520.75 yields 33.8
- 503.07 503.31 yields 57.8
